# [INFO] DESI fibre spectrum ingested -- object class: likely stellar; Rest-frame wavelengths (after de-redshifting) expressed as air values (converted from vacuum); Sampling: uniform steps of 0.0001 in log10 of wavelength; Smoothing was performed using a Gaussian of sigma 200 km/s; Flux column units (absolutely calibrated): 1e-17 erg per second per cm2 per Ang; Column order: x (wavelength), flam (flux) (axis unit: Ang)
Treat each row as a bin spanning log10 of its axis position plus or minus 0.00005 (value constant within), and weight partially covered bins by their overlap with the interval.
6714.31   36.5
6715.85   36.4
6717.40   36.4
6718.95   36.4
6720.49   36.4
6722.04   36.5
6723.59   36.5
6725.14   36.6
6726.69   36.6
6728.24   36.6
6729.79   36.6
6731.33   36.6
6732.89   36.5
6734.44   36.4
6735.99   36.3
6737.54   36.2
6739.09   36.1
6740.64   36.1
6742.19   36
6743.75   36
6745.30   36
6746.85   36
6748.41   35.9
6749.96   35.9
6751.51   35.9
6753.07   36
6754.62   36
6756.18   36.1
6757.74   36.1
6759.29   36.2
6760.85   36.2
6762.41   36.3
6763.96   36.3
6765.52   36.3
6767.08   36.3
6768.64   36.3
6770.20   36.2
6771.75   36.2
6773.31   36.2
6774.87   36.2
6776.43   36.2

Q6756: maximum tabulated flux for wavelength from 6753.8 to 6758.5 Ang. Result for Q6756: 36.1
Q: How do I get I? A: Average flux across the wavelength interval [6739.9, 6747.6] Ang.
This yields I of 36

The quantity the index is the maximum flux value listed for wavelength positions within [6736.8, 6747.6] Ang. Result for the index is 36.2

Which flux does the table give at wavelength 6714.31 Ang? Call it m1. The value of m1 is 36.5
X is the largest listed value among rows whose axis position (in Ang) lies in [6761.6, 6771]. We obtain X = 36.3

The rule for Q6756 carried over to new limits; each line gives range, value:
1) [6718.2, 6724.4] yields 36.5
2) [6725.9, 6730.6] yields 36.6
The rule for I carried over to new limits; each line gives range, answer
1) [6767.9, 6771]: 36.3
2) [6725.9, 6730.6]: 36.7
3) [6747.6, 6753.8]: 35.9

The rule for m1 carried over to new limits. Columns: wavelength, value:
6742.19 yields 36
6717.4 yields 36.4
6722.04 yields 36.5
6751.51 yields 35.9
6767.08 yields 36.3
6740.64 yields 36.1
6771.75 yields 36.2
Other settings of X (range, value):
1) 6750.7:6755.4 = 36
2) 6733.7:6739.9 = 36.4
